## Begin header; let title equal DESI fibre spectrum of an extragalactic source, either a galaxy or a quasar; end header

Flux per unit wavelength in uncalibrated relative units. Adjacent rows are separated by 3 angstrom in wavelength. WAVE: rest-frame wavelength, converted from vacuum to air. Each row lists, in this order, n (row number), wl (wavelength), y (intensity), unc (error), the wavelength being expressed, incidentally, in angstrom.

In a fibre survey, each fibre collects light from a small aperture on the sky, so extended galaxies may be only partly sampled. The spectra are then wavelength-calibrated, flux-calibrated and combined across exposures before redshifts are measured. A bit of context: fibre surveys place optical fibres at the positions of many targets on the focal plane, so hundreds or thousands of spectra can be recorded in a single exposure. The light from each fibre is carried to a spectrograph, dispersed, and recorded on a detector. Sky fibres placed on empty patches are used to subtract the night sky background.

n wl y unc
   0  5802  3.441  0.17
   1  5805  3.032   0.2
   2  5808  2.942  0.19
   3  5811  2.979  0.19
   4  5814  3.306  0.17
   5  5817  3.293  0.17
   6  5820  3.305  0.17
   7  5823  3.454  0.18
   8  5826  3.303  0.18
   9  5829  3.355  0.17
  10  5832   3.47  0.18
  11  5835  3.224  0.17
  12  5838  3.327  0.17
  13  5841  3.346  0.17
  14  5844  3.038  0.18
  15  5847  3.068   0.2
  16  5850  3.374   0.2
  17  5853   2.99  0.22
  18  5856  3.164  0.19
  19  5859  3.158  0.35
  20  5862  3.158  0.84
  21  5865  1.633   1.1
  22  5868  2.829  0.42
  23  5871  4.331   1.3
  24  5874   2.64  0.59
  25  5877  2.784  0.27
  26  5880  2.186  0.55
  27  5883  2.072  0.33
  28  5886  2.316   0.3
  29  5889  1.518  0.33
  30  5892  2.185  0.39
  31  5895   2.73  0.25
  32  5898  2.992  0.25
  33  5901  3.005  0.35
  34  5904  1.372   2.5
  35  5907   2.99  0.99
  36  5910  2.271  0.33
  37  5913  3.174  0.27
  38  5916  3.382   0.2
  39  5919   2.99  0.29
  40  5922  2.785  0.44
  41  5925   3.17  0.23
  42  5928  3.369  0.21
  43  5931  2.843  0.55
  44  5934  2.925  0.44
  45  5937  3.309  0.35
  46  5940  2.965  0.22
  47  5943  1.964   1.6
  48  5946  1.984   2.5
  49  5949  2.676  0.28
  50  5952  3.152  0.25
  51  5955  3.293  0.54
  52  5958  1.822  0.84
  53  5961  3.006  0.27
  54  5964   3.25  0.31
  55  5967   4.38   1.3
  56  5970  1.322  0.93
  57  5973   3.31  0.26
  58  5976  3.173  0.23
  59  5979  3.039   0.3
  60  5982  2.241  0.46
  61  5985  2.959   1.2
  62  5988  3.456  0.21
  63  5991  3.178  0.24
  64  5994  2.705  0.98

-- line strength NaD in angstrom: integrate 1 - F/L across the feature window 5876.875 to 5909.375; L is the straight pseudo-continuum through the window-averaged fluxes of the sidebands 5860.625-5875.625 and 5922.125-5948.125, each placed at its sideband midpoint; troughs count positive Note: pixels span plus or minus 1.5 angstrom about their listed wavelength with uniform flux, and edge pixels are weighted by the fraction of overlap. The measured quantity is 5.86 angstrom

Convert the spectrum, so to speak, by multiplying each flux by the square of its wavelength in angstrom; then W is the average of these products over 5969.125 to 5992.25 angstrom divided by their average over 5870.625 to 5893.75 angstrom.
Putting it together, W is 1.23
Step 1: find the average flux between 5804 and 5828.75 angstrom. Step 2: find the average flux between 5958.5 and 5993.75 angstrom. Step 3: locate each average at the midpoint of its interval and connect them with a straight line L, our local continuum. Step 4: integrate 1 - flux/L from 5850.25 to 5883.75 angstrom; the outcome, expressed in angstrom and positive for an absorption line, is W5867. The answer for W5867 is 3.1 angstrom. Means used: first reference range 3.21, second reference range 2.98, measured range 2.85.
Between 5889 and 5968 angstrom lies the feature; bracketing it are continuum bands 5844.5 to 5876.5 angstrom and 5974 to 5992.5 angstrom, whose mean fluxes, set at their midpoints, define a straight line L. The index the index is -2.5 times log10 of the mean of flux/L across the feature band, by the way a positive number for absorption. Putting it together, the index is 0.08 mag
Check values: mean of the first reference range 3.03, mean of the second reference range 3.02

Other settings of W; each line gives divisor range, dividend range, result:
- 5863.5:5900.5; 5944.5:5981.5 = 1.16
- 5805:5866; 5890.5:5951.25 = 0.90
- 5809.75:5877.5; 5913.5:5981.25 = 0.95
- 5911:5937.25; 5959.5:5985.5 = 0.98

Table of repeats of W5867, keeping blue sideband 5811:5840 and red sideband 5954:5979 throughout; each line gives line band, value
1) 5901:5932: 2.3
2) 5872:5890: 4.8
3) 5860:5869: 1.8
